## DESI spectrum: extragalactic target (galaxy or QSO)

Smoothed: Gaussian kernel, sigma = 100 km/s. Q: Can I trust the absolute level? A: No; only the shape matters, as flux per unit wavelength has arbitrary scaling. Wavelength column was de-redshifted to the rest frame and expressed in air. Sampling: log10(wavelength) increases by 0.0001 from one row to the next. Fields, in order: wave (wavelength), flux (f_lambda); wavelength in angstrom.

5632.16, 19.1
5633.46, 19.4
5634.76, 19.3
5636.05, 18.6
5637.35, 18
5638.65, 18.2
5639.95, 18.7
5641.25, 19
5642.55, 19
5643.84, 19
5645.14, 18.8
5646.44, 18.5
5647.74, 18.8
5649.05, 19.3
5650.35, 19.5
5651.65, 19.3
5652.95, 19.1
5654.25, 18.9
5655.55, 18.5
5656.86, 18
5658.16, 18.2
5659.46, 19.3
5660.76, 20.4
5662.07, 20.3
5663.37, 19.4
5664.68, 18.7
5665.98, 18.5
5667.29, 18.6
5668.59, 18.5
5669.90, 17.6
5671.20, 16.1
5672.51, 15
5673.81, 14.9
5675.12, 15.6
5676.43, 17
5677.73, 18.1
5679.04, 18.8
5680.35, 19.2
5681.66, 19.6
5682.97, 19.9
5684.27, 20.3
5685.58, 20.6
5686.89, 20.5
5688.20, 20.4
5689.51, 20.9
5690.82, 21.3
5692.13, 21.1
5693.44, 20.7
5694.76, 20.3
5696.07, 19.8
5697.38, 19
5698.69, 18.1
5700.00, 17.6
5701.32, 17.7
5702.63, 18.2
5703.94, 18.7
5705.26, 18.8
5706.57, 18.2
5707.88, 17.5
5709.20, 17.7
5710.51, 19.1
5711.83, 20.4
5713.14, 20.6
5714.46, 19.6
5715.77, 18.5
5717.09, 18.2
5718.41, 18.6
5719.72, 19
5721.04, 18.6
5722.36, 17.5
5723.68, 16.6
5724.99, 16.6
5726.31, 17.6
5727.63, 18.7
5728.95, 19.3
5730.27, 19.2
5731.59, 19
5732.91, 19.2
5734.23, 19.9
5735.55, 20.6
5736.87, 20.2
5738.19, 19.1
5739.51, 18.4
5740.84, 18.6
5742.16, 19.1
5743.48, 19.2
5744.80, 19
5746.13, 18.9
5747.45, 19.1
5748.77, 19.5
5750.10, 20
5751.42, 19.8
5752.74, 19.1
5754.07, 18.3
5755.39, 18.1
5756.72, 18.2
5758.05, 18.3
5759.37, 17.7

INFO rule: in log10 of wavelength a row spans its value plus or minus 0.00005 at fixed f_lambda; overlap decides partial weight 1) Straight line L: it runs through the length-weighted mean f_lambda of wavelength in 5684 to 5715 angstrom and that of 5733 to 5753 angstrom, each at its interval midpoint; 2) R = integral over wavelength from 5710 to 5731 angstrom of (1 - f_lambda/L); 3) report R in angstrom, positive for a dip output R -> 0.8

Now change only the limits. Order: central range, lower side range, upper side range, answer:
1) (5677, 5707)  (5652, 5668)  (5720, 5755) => -0.8 angstrom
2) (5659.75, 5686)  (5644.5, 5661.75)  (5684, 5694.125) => 2.1 angstrom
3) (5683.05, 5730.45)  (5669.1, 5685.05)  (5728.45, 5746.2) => -1.5 angstrom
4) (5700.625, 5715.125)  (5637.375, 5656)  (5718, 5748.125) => 0.0 angstrom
